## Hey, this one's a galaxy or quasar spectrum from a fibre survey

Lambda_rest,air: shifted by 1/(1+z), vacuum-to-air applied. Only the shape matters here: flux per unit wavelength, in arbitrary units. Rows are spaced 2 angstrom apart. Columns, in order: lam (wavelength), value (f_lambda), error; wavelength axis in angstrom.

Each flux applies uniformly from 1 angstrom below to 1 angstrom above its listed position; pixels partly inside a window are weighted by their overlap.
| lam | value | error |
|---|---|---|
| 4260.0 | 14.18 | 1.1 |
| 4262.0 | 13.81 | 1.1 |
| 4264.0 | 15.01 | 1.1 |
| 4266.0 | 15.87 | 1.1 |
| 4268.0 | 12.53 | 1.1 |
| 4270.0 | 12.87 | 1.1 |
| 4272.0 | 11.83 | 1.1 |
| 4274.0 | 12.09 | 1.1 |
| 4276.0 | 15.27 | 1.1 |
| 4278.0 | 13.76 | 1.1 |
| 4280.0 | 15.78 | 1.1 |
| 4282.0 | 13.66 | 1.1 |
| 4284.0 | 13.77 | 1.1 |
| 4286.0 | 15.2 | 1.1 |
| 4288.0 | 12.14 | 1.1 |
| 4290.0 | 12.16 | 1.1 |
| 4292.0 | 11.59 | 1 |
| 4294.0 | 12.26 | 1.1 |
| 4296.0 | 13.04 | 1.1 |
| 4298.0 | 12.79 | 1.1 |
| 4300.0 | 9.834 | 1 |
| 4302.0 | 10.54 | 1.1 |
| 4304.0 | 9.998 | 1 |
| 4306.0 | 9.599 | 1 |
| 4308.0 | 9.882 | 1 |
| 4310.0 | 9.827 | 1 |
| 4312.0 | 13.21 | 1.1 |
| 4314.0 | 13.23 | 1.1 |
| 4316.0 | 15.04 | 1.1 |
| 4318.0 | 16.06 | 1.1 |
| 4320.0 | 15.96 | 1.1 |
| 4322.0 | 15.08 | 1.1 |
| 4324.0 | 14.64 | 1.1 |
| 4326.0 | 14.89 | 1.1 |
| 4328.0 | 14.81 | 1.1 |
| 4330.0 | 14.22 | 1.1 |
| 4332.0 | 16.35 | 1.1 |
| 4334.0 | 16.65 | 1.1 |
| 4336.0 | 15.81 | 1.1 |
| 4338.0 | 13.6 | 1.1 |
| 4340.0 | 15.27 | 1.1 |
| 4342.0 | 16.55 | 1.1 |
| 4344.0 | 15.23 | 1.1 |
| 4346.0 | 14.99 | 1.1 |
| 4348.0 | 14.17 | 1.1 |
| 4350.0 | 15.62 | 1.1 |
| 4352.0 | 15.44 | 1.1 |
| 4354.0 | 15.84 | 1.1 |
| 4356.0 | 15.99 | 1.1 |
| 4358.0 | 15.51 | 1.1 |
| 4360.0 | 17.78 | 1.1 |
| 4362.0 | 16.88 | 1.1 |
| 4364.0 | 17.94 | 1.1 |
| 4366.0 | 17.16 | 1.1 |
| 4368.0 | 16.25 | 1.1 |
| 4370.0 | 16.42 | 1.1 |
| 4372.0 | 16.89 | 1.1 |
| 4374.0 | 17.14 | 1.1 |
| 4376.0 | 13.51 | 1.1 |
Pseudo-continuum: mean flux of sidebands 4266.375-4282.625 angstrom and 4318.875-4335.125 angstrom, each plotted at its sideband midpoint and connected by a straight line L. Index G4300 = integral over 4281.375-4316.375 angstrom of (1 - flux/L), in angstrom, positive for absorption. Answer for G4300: 5.7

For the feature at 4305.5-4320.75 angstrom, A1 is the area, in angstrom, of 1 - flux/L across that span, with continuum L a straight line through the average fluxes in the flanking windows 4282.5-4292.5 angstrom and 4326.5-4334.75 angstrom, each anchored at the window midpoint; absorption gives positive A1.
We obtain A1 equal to 1.7 angstrom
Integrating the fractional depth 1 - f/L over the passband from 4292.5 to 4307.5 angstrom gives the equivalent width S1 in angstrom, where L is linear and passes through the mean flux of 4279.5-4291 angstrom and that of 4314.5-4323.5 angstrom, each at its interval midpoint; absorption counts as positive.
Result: 3.41 angstrom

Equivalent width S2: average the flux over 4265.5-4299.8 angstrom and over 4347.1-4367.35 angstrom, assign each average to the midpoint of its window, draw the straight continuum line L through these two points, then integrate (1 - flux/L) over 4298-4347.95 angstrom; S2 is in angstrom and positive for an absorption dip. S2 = 3.7 angstrom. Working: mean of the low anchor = 13.2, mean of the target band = 13.8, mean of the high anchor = 16.2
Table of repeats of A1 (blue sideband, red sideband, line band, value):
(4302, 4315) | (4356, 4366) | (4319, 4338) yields -3.0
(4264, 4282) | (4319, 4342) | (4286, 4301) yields 2.2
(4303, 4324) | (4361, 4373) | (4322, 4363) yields -1.3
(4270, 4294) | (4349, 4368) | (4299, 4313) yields 3.8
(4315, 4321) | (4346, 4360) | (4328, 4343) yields 0.2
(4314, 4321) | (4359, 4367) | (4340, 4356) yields 1.3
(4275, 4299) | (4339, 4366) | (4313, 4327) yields -0.2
